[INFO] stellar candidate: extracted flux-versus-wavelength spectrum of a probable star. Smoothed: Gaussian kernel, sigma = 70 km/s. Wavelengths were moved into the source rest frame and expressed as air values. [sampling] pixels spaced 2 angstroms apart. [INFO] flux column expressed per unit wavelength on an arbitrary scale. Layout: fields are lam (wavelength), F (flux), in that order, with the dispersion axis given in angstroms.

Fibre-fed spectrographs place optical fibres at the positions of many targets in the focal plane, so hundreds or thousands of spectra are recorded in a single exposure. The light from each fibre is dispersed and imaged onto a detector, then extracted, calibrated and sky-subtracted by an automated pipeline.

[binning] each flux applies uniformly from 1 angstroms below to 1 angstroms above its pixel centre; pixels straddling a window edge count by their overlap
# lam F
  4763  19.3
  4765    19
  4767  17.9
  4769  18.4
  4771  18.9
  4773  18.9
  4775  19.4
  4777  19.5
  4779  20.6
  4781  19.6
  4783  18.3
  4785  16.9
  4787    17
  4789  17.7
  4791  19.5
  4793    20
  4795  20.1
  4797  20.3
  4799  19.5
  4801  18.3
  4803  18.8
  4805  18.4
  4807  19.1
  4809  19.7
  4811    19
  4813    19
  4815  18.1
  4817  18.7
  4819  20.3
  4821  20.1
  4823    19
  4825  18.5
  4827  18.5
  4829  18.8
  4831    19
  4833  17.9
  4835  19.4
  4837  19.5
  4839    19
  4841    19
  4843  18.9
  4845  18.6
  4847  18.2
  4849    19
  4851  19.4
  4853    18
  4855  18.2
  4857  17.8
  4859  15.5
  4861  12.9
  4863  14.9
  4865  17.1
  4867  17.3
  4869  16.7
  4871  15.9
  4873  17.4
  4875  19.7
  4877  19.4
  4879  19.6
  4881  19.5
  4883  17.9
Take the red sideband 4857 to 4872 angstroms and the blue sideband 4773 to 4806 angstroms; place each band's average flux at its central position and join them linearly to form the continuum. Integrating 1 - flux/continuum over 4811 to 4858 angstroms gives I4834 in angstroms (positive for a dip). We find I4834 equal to -4.7 angstroms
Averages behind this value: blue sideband 19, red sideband 15.9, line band 18.8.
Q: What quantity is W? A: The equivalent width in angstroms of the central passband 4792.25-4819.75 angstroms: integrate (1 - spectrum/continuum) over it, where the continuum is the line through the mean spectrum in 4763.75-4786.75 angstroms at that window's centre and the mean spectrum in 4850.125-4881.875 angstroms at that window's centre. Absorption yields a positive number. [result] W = -1.3 angstroms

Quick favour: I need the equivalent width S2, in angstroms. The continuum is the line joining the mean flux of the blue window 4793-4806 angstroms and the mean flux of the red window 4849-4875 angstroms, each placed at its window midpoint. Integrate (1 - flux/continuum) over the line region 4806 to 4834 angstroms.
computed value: -0.7 angstroms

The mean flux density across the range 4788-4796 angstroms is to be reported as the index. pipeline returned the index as 19.3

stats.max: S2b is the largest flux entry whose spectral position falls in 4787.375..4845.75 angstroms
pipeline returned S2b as 20.3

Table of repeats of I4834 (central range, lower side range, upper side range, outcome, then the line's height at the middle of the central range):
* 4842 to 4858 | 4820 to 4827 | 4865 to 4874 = -0.6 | 17.8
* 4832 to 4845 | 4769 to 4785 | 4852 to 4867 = -1.4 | 17.1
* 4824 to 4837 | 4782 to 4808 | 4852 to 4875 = -0.8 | 17.7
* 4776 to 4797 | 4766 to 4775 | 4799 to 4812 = -0.2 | 18.8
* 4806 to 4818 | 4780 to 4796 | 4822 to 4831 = -0.2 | 18.7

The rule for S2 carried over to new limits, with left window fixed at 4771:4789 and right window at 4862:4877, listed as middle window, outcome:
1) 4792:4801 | -0.7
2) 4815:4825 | -0.7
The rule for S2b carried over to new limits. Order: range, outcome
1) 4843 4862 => 19.4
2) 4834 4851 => 19.5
